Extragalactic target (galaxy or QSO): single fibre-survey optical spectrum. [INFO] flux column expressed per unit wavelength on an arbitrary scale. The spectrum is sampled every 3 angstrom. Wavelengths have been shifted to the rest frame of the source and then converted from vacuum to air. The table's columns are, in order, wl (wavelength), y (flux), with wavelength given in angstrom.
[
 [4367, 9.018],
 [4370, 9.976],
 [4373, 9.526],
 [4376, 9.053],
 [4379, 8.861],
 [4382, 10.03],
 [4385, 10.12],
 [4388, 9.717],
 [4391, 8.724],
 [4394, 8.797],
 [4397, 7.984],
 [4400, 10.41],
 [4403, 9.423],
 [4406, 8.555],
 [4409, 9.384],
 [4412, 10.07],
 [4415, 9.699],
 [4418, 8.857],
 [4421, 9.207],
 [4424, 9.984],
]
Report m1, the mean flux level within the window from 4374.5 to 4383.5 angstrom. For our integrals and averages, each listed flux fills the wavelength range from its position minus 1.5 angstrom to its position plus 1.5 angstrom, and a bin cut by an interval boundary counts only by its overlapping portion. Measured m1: 9.31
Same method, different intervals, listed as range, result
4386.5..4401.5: 9.13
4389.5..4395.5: 8.76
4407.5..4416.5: 9.72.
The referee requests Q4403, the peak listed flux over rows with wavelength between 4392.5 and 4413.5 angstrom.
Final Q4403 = 10.41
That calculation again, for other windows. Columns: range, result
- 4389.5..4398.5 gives 8.797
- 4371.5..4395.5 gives 10.12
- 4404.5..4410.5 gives 9.384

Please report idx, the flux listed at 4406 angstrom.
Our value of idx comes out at 8.555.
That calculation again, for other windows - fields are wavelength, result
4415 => 9.699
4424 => 9.984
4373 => 9.526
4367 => 9.018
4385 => 10.12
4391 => 8.724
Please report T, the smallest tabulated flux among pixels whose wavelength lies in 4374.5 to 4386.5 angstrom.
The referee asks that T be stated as 8.861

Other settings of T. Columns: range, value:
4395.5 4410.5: 7.984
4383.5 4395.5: 8.724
